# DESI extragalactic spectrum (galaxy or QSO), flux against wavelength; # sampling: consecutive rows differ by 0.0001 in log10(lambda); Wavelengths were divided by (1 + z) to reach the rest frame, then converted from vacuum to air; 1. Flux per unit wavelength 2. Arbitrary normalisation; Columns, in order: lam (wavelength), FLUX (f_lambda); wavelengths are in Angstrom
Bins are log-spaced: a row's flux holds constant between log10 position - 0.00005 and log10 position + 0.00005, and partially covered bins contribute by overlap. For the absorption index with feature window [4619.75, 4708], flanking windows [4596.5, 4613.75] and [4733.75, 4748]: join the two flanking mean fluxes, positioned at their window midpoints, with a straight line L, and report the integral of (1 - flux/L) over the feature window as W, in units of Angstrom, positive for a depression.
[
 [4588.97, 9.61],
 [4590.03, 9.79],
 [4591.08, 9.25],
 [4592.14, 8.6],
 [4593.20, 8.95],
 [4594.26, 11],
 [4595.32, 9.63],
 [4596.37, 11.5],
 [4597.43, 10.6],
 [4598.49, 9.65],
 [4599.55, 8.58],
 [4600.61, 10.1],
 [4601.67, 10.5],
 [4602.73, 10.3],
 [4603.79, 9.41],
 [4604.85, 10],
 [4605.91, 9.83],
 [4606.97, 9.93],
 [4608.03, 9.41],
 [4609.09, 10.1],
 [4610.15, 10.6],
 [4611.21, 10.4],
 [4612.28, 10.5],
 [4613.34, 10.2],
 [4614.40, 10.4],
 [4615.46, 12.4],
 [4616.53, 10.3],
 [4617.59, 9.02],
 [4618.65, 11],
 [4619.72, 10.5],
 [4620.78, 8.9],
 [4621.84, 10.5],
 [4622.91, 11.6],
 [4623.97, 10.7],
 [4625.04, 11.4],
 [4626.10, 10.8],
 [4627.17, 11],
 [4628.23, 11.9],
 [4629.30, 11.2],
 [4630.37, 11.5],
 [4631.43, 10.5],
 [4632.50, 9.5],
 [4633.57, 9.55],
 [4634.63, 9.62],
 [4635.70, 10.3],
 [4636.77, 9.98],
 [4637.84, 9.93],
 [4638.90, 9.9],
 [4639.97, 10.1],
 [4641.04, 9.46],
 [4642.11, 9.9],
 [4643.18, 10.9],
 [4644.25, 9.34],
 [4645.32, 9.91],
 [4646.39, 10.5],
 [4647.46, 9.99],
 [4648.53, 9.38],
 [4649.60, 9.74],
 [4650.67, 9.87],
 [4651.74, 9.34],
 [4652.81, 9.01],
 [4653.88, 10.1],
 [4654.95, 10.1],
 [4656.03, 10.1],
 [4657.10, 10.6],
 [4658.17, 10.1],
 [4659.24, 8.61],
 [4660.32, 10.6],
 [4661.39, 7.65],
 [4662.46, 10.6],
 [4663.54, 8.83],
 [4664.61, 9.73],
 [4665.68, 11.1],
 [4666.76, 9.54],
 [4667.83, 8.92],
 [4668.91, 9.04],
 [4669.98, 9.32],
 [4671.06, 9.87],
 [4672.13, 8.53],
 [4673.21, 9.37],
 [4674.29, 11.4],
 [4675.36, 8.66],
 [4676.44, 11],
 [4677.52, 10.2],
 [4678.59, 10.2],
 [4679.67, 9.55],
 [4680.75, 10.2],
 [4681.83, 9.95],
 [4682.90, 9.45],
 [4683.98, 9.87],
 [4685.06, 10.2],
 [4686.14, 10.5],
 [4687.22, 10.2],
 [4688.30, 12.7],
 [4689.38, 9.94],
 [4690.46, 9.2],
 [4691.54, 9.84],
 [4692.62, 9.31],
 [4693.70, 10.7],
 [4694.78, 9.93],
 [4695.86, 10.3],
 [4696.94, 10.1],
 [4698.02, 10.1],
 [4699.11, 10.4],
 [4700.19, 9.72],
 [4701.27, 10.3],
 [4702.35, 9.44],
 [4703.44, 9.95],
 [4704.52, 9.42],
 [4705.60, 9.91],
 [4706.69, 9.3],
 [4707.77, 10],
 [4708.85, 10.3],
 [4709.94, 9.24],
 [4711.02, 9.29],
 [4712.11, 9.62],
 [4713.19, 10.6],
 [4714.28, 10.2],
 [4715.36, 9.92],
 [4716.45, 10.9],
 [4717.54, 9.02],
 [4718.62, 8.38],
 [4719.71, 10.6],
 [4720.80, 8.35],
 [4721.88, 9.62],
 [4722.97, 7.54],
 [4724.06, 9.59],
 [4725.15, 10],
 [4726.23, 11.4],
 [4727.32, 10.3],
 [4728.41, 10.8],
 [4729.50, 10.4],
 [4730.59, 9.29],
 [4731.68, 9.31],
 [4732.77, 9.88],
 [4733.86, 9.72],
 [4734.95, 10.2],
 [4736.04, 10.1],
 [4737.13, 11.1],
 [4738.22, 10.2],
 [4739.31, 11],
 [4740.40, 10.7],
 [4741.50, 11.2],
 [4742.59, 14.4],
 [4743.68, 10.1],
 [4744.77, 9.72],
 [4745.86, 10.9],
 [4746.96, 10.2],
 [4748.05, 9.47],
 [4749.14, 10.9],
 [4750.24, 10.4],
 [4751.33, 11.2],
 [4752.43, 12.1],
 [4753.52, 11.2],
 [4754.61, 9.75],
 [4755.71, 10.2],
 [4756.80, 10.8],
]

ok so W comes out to 2.7 Angstrom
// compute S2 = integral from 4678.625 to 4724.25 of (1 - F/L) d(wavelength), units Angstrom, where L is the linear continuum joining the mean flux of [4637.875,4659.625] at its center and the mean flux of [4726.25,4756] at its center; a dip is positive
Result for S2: 1.8 Angstrom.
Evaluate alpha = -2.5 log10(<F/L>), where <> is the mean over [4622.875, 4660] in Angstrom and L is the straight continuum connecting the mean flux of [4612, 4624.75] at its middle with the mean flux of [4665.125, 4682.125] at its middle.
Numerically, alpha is 0.01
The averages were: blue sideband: 10.5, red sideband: 9.8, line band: 10.2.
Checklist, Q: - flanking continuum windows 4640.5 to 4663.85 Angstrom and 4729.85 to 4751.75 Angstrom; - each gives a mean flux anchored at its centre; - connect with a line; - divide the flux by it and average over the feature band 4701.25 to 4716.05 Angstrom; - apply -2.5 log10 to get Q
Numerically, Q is 0.05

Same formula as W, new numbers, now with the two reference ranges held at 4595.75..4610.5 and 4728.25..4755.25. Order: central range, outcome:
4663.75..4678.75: 0.8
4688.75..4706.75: 0.9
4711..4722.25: 0.8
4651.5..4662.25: 0.6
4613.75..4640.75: -1.0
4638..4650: 0.3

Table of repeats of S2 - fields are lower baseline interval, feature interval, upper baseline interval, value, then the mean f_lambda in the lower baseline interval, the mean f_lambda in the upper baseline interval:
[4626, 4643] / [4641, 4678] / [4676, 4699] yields 1.8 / 10.3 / 10.2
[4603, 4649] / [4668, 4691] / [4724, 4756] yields 1.0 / 10.3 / 10.5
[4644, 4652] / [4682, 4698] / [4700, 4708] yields -0.6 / 9.79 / 9.75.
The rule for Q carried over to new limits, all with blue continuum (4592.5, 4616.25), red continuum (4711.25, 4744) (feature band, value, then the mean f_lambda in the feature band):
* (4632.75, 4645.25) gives 0.029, 9.9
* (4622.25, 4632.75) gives -0.090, 11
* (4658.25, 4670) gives 0.074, 9.48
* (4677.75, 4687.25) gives 0.015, 10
